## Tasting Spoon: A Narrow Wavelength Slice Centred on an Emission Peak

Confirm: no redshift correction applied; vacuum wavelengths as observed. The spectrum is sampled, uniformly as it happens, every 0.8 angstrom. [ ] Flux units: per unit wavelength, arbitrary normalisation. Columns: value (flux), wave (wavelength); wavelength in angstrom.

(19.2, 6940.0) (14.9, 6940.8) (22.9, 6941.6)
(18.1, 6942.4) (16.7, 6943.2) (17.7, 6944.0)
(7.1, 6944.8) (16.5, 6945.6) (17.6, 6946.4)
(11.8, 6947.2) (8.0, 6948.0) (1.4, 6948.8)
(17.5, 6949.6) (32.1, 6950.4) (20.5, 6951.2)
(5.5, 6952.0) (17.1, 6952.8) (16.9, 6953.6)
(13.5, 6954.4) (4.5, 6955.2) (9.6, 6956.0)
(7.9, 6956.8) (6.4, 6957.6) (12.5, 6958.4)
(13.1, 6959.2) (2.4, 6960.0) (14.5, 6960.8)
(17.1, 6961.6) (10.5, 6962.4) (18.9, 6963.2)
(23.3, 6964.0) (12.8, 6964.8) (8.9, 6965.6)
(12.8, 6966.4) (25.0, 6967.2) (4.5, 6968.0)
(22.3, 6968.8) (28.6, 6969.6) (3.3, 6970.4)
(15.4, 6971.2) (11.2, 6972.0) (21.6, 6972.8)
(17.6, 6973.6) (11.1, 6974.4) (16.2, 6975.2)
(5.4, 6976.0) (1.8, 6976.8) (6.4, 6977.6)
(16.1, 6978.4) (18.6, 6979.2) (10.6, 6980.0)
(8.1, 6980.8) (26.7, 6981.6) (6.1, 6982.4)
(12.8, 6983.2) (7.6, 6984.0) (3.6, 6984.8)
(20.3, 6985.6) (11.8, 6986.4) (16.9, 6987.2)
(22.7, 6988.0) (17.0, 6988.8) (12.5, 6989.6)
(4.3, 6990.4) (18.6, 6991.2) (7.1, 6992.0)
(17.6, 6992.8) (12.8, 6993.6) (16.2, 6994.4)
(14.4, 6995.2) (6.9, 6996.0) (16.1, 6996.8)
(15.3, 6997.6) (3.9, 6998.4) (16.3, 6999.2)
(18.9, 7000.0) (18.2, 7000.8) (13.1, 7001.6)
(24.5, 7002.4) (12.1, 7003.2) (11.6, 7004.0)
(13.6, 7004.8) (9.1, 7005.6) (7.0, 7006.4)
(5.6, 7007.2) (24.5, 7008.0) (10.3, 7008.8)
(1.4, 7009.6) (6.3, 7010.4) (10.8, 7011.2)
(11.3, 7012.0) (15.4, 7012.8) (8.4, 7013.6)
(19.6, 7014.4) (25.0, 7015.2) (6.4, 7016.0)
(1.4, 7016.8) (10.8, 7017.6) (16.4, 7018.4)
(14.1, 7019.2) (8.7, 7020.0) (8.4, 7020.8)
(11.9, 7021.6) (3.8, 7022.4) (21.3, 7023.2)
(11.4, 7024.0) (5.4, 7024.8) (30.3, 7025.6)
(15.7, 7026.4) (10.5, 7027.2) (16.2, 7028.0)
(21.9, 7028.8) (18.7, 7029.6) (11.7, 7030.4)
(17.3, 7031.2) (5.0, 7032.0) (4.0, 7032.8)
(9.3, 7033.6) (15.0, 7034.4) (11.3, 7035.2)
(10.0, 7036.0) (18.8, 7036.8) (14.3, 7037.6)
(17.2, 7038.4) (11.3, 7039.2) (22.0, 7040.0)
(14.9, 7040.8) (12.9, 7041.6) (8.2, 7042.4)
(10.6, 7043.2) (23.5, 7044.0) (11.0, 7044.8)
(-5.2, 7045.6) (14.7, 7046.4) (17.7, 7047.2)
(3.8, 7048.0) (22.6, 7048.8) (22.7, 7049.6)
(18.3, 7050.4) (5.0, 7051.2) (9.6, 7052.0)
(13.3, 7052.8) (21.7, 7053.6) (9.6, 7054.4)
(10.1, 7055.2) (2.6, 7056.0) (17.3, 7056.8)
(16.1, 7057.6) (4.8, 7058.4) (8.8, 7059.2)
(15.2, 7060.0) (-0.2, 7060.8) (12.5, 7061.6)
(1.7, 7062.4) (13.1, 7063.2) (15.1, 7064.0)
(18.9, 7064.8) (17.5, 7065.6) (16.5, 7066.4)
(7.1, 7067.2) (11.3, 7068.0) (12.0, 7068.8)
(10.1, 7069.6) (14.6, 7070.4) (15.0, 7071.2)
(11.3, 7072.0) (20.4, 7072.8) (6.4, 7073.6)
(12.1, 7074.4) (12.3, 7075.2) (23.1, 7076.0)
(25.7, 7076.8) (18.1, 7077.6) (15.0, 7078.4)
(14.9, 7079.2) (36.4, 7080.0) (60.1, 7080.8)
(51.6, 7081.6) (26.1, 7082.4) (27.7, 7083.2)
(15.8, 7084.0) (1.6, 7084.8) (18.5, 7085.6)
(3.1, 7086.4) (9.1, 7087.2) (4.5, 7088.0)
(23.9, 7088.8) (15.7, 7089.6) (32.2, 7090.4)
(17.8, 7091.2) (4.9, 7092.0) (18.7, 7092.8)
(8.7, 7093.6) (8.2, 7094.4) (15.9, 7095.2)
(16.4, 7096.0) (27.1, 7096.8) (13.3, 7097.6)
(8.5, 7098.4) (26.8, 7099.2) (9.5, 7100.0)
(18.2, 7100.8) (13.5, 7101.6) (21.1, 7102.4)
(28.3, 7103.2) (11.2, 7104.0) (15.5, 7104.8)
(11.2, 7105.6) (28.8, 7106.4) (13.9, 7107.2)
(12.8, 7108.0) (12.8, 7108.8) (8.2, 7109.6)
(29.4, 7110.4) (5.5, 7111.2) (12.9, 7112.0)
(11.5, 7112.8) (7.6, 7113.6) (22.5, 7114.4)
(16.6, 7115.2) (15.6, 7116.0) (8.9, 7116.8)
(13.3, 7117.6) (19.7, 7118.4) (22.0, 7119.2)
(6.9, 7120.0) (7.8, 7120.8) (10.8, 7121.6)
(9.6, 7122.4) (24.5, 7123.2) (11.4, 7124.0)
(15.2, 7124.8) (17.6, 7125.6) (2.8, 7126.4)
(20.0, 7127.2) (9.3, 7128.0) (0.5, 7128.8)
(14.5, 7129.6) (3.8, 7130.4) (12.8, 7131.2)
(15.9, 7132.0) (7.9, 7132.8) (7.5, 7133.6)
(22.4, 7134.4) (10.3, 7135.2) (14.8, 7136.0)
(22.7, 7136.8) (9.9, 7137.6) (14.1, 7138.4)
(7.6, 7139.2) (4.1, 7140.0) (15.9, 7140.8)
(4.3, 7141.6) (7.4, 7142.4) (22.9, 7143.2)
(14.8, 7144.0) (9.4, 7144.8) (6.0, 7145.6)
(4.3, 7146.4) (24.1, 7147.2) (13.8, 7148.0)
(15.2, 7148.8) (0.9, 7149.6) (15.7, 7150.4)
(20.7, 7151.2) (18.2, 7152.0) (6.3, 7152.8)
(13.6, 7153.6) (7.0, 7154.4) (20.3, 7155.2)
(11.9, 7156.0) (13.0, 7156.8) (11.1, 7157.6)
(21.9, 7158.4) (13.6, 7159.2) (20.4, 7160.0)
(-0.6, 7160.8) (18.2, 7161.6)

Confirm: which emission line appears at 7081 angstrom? H-alpha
